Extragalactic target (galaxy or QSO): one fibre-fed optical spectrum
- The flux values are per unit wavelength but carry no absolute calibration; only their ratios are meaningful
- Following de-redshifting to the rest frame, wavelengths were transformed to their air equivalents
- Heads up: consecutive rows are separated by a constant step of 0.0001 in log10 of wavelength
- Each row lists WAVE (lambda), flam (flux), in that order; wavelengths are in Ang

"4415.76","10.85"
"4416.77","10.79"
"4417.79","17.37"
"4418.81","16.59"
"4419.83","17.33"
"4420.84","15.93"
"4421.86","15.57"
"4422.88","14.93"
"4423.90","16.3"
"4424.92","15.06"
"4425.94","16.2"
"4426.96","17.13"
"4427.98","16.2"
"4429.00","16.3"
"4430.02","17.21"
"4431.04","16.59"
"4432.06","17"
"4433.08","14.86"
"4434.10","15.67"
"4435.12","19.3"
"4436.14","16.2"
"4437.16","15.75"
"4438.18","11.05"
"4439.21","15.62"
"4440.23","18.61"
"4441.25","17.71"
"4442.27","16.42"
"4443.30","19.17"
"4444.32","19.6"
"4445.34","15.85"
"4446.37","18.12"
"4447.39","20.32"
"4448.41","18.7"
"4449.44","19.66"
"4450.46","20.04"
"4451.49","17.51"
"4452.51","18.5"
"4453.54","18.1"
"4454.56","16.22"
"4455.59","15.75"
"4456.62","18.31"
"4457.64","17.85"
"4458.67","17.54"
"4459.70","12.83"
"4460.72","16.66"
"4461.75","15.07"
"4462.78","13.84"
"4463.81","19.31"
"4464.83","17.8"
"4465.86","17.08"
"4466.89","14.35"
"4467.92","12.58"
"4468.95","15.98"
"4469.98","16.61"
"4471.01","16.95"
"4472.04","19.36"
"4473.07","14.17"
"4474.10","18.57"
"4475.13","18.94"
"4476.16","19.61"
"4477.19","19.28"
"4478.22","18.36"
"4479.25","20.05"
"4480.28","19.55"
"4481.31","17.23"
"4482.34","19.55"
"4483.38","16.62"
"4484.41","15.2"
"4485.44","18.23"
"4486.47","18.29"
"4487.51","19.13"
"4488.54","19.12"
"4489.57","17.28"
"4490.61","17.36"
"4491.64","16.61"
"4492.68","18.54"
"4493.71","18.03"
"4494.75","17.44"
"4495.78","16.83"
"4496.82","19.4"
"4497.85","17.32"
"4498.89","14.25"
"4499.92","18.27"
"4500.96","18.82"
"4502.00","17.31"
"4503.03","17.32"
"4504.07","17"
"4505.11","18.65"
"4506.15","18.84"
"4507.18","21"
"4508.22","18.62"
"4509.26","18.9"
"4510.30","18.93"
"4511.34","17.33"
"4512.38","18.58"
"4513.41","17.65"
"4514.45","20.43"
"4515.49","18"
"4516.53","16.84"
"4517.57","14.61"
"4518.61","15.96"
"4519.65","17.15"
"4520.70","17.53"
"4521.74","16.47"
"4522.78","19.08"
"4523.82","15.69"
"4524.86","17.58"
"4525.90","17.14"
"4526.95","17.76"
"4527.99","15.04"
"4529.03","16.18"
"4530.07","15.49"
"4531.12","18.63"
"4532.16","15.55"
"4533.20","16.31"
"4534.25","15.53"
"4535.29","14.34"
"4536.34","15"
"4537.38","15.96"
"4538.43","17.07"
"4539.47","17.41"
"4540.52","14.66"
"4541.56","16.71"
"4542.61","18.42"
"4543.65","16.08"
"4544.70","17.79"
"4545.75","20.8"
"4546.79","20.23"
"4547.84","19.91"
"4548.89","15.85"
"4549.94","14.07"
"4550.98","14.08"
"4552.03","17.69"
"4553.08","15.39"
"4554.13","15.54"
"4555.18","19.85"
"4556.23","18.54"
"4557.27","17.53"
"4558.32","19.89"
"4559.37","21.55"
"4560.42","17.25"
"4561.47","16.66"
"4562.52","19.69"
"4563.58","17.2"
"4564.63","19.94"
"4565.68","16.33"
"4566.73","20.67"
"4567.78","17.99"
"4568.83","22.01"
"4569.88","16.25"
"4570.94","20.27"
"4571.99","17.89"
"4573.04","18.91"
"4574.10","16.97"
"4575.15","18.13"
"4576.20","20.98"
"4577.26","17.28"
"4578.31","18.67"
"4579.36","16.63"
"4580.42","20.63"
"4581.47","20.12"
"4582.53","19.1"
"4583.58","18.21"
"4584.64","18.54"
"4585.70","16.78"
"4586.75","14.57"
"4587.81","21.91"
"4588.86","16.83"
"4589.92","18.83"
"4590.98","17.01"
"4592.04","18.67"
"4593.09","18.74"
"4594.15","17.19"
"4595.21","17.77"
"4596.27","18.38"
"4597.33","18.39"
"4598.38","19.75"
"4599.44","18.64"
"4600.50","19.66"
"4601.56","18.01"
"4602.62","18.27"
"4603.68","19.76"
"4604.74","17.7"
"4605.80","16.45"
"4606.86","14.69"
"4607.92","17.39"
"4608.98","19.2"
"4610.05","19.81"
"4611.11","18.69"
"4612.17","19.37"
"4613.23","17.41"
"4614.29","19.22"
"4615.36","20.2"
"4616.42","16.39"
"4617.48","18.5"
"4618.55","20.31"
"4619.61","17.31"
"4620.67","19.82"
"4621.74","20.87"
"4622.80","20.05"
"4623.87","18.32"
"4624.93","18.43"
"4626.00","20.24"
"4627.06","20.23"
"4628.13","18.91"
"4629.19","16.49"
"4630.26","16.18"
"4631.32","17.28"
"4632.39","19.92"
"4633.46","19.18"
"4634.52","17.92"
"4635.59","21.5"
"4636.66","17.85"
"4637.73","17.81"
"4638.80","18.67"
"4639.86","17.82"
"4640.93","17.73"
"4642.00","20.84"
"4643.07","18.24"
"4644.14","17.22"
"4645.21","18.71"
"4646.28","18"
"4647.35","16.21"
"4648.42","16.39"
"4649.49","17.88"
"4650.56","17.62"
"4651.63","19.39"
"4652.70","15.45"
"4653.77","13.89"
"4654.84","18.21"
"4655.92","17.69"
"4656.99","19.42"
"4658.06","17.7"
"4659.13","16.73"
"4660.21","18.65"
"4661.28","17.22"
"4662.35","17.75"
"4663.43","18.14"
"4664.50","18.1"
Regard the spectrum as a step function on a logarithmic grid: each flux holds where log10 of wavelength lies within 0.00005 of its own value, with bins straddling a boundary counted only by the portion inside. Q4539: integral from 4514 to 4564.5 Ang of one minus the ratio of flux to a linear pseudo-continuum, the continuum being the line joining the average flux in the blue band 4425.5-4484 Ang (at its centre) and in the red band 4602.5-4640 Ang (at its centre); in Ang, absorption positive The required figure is 2.1 Ang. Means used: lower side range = 17.2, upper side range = 18.6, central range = 17.1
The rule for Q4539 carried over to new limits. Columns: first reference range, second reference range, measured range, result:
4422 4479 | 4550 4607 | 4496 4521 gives -0.5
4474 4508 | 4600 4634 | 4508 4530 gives 1.1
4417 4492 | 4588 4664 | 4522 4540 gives 1.2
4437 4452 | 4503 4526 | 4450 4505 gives 1.0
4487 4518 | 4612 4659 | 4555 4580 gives -0.7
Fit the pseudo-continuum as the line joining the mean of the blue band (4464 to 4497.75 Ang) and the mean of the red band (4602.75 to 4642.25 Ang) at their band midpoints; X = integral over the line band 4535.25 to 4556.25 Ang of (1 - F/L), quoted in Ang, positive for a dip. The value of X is 1.3 Ang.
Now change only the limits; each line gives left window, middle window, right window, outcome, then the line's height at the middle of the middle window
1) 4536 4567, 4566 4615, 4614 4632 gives -0.6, 18.2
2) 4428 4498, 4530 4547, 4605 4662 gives 0.9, 17.7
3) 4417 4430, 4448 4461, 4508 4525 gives -0.7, 16.6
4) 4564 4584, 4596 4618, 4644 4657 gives -0.3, 18.2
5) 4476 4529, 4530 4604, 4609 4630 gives 2.1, 18.4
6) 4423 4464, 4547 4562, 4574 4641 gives 0.4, 18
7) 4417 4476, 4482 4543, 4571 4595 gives 0.7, 17.5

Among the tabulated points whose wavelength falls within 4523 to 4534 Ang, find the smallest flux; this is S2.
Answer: 15.04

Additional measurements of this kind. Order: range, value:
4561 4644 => 14.57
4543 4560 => 14.07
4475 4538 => 14.25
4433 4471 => 11.05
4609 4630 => 16.39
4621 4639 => 16.18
